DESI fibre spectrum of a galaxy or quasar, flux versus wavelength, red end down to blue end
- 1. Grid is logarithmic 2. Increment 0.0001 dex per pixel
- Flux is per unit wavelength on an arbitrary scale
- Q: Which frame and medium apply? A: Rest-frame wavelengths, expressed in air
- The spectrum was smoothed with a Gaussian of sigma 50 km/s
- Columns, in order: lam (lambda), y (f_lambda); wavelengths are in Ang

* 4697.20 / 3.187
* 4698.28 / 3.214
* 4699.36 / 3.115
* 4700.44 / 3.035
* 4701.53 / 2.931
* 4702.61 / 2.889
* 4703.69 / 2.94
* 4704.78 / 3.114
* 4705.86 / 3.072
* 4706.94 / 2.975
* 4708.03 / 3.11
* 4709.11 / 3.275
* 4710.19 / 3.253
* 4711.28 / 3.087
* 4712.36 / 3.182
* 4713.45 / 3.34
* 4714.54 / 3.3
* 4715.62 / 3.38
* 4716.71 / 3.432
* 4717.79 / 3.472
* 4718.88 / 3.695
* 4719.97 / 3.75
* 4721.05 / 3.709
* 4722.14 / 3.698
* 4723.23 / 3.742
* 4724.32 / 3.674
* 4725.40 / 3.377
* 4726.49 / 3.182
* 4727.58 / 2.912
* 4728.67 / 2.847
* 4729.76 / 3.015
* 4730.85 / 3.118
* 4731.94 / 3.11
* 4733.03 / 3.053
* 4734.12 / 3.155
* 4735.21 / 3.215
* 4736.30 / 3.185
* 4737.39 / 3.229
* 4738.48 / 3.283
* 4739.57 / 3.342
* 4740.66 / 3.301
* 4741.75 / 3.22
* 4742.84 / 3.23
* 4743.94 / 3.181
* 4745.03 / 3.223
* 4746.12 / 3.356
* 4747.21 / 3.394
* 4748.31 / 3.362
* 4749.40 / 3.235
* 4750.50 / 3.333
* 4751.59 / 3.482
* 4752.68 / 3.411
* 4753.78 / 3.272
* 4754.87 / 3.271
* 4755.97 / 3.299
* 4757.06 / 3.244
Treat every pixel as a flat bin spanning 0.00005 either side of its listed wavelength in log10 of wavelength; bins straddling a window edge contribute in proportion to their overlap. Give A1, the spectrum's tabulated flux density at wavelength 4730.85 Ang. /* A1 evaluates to 3.118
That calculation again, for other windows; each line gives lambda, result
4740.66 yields 3.301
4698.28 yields 3.214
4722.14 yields 3.698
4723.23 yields 3.742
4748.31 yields 3.362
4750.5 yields 3.333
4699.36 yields 3.115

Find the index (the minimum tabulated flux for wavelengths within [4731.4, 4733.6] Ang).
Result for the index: 3.053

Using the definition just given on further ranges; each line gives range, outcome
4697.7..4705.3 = 2.889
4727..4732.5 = 2.847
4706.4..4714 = 2.975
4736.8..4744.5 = 3.181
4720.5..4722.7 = 3.698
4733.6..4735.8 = 3.155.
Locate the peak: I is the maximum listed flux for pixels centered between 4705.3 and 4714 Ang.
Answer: 3.34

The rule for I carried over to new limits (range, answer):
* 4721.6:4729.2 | 3.742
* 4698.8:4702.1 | 3.115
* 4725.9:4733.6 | 3.182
